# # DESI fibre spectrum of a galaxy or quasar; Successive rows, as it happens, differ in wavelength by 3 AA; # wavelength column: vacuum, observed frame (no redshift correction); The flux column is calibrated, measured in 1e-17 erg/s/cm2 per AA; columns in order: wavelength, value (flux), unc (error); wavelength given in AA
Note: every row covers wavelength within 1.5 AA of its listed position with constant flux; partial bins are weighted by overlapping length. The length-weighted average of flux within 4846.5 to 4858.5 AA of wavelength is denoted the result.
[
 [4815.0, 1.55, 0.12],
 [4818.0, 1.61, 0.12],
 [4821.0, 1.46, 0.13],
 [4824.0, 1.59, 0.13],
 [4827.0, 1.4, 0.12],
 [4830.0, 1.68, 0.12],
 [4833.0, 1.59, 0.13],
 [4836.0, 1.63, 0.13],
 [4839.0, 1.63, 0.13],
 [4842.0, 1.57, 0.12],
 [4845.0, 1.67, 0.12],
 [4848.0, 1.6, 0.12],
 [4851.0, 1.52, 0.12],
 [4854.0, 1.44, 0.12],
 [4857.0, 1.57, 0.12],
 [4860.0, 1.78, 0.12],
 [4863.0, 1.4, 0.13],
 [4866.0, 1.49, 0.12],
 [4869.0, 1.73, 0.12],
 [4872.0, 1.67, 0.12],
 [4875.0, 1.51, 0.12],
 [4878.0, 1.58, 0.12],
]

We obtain 1.53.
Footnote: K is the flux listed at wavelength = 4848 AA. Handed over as 1.6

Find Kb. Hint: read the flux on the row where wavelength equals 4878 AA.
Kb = 1.58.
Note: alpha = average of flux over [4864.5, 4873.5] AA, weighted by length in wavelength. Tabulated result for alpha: 1.63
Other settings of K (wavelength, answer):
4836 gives 1.63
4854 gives 1.44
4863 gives 1.4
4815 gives 1.55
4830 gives 1.68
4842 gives 1.57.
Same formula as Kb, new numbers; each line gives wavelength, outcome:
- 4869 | 1.73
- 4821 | 1.46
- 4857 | 1.57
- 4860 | 1.78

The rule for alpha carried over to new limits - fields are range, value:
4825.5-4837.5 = 1.57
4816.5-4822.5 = 1.54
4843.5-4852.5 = 1.6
